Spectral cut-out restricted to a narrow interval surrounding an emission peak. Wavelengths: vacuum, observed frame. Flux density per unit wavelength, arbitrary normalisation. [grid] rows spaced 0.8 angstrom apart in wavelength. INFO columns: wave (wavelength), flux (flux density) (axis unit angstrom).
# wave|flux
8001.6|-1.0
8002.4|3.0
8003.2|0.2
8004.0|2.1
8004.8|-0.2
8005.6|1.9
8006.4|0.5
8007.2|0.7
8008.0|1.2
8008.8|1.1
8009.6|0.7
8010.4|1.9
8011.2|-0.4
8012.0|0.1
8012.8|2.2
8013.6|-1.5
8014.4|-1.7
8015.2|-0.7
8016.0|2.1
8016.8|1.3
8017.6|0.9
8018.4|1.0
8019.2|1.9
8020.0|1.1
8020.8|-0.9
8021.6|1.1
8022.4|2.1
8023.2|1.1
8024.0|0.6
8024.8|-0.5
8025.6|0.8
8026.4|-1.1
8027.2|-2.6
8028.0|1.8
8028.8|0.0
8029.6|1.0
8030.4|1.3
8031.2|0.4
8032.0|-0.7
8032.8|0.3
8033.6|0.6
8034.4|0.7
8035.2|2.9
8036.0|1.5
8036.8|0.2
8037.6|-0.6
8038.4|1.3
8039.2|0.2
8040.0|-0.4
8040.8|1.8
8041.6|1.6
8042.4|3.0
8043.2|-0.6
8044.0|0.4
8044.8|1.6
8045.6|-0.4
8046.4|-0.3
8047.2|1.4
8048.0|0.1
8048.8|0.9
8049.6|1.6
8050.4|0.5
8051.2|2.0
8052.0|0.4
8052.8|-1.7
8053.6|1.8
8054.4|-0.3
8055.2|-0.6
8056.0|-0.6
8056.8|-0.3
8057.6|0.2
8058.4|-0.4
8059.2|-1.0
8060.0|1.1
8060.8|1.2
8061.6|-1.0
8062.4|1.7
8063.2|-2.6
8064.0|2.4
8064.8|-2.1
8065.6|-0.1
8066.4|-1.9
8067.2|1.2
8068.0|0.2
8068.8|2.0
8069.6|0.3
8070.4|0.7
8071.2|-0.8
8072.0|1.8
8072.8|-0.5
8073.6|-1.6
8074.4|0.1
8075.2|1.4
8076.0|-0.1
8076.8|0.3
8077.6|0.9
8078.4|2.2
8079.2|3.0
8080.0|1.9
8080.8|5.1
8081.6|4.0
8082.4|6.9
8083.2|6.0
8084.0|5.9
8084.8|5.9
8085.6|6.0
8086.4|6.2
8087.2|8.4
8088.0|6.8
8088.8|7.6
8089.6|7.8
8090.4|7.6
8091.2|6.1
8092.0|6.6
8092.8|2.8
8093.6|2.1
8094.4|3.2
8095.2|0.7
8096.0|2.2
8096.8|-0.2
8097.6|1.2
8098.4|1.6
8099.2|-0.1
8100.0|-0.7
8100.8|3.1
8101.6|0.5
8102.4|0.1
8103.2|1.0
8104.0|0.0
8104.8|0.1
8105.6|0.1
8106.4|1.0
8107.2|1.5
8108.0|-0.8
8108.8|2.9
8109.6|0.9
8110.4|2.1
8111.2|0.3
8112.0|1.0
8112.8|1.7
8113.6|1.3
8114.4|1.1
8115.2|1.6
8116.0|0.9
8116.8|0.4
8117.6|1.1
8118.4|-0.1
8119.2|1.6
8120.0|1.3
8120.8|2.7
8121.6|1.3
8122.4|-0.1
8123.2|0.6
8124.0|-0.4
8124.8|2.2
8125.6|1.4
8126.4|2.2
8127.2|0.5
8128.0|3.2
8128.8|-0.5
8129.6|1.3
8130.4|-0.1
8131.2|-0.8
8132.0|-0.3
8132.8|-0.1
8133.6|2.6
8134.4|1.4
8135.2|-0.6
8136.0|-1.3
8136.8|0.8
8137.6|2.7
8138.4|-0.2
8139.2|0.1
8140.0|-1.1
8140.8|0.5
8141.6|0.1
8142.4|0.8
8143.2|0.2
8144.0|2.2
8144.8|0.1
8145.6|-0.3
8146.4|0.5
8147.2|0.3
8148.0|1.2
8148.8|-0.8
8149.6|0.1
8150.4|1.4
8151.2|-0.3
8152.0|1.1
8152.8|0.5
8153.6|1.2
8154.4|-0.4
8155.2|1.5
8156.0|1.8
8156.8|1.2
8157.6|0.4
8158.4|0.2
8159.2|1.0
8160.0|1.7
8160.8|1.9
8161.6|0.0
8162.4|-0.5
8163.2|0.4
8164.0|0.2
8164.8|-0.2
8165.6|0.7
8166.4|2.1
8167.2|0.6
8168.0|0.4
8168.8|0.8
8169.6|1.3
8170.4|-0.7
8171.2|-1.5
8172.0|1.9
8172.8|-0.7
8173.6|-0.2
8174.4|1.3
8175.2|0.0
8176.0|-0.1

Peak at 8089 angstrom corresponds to [O II]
